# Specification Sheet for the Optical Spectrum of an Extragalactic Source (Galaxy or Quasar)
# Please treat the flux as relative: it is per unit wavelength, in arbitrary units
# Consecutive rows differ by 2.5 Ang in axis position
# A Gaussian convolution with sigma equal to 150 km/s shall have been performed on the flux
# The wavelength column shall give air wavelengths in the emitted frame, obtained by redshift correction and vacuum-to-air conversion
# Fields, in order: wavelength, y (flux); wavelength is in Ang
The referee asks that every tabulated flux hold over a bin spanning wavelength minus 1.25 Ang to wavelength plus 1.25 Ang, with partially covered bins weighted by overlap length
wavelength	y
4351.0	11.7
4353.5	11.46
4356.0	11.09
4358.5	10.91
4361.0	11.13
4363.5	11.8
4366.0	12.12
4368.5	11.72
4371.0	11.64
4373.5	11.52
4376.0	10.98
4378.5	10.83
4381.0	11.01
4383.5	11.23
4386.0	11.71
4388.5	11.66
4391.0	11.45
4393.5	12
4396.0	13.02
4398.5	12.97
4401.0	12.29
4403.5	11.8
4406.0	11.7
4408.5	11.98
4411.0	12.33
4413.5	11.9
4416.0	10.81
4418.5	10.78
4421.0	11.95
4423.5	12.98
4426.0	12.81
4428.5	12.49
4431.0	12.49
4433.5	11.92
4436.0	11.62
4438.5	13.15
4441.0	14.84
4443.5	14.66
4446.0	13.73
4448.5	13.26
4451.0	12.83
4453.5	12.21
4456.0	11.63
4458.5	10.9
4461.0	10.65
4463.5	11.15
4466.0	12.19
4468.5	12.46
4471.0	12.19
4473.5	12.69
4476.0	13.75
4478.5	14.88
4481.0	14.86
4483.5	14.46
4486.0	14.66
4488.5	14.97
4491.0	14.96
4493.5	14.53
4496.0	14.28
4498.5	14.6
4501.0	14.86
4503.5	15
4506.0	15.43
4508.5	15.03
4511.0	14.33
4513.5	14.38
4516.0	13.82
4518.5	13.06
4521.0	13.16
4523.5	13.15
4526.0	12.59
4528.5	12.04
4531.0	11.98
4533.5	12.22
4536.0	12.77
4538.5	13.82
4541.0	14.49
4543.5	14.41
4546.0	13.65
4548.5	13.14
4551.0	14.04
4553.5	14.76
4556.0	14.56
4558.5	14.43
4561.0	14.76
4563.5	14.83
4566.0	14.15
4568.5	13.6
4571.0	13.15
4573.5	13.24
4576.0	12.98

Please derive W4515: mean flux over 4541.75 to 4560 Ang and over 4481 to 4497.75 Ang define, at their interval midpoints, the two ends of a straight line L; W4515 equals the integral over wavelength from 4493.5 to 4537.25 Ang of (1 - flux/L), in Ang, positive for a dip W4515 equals 2.2 Ang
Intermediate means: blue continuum 14.7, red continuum 14.2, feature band 13.7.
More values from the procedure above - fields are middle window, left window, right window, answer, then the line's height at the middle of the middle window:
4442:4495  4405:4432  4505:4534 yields -2.1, 12.7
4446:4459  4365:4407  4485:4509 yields 1.1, 13.6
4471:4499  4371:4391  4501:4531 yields -2.3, 13.2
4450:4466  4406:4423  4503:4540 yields 1.1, 12.4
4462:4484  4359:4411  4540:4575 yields -0.3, 12.9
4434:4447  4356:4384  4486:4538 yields -0.9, 12.6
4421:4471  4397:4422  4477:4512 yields 2.2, 13.1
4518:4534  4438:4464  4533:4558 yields 1.2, 13.6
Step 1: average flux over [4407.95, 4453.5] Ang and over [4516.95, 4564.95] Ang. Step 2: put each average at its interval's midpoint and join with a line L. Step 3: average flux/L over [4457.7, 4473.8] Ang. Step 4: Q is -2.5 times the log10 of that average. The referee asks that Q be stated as 0.10 mag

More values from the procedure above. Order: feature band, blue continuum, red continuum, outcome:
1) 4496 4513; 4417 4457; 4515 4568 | -0.118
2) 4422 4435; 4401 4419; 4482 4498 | -0.012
